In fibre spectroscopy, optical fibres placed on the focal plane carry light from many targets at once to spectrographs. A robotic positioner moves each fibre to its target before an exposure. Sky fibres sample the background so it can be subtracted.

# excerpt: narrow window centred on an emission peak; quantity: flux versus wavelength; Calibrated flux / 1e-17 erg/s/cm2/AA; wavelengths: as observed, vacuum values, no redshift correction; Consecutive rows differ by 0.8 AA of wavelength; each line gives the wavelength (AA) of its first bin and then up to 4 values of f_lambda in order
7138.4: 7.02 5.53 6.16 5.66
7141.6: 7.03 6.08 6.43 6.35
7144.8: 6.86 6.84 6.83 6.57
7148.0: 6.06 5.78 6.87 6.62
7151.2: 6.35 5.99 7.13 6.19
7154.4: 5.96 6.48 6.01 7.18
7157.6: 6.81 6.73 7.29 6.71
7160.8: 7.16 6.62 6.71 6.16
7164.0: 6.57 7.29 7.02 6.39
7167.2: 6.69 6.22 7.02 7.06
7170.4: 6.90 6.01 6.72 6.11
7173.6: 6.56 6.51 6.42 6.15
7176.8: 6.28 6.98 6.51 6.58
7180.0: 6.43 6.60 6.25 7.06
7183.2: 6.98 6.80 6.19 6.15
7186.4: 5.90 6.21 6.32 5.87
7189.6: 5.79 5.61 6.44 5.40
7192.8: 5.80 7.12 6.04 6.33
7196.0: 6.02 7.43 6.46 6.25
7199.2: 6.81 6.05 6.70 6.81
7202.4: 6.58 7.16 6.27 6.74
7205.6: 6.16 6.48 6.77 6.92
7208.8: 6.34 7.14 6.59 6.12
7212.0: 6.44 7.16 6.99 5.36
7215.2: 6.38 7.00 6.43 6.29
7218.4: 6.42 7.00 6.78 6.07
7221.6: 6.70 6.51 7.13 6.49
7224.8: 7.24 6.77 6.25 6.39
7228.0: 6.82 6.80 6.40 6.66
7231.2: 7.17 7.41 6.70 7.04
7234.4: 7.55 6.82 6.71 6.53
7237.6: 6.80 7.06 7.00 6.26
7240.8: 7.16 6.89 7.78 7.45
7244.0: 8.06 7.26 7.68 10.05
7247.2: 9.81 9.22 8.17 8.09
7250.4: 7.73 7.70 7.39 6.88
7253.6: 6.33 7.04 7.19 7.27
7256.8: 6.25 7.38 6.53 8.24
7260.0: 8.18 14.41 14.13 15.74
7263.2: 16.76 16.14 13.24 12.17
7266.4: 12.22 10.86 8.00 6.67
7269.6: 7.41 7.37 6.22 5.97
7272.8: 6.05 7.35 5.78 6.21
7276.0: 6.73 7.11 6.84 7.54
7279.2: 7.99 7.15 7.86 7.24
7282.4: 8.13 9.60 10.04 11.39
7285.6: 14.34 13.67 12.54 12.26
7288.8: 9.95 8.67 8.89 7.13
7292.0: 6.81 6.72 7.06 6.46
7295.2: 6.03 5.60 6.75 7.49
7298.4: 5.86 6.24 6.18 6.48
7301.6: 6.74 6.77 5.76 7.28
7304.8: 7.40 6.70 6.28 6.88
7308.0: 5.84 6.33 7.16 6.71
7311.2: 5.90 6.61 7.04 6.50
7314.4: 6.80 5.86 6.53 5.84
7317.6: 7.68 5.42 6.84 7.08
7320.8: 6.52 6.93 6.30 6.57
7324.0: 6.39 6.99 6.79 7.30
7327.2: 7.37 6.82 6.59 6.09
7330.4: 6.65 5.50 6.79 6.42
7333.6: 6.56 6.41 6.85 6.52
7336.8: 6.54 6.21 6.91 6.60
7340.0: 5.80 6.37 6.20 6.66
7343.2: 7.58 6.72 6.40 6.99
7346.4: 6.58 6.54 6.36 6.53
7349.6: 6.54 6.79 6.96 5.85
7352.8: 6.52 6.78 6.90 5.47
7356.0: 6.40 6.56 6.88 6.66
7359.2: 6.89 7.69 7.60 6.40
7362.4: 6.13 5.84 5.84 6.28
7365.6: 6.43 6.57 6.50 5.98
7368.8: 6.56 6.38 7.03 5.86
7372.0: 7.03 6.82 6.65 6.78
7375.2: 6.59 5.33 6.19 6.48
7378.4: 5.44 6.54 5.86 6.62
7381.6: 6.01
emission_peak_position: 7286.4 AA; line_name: [N II] 6583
